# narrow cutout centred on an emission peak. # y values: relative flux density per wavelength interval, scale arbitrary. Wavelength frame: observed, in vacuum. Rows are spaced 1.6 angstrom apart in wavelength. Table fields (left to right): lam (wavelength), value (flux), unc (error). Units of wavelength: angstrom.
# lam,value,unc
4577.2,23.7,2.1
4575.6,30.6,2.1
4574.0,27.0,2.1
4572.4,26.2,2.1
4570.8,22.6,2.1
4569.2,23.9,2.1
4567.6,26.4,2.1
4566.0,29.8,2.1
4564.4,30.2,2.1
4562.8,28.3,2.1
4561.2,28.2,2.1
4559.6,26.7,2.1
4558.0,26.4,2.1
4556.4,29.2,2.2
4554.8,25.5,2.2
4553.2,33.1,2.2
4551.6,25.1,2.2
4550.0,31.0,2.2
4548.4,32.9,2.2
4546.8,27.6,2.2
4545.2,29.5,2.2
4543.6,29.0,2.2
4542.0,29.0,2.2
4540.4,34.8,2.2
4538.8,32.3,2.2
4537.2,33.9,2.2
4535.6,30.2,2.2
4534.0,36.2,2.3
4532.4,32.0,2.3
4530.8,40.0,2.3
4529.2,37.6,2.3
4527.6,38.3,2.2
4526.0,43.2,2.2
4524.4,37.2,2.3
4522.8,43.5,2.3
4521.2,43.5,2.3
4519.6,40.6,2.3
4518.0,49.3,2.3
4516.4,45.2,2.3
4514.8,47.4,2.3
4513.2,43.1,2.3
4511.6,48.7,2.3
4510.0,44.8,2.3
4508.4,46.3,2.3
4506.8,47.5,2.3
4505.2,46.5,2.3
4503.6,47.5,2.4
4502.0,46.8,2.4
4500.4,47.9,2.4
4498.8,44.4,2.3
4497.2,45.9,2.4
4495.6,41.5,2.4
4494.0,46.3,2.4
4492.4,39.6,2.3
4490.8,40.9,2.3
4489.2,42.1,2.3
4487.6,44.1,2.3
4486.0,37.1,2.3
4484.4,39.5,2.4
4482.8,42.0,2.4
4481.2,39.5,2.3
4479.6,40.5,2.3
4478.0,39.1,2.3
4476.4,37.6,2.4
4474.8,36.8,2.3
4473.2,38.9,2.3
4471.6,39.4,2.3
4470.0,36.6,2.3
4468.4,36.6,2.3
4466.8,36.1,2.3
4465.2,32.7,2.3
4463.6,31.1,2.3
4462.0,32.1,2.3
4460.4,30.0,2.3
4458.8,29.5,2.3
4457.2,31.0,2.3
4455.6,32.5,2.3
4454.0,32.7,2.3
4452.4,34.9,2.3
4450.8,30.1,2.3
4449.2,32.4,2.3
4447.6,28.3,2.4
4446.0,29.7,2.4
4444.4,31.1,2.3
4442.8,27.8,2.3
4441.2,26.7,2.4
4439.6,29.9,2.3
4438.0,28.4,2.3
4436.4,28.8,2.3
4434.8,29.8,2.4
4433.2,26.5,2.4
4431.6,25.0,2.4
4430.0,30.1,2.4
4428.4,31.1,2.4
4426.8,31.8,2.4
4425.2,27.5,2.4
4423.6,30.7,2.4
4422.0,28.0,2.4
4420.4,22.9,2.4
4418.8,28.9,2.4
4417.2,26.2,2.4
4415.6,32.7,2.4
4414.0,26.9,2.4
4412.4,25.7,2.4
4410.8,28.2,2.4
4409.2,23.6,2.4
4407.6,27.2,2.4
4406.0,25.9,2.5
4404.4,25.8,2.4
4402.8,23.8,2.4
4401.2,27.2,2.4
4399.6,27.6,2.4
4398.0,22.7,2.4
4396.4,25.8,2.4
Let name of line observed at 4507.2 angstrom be C IV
